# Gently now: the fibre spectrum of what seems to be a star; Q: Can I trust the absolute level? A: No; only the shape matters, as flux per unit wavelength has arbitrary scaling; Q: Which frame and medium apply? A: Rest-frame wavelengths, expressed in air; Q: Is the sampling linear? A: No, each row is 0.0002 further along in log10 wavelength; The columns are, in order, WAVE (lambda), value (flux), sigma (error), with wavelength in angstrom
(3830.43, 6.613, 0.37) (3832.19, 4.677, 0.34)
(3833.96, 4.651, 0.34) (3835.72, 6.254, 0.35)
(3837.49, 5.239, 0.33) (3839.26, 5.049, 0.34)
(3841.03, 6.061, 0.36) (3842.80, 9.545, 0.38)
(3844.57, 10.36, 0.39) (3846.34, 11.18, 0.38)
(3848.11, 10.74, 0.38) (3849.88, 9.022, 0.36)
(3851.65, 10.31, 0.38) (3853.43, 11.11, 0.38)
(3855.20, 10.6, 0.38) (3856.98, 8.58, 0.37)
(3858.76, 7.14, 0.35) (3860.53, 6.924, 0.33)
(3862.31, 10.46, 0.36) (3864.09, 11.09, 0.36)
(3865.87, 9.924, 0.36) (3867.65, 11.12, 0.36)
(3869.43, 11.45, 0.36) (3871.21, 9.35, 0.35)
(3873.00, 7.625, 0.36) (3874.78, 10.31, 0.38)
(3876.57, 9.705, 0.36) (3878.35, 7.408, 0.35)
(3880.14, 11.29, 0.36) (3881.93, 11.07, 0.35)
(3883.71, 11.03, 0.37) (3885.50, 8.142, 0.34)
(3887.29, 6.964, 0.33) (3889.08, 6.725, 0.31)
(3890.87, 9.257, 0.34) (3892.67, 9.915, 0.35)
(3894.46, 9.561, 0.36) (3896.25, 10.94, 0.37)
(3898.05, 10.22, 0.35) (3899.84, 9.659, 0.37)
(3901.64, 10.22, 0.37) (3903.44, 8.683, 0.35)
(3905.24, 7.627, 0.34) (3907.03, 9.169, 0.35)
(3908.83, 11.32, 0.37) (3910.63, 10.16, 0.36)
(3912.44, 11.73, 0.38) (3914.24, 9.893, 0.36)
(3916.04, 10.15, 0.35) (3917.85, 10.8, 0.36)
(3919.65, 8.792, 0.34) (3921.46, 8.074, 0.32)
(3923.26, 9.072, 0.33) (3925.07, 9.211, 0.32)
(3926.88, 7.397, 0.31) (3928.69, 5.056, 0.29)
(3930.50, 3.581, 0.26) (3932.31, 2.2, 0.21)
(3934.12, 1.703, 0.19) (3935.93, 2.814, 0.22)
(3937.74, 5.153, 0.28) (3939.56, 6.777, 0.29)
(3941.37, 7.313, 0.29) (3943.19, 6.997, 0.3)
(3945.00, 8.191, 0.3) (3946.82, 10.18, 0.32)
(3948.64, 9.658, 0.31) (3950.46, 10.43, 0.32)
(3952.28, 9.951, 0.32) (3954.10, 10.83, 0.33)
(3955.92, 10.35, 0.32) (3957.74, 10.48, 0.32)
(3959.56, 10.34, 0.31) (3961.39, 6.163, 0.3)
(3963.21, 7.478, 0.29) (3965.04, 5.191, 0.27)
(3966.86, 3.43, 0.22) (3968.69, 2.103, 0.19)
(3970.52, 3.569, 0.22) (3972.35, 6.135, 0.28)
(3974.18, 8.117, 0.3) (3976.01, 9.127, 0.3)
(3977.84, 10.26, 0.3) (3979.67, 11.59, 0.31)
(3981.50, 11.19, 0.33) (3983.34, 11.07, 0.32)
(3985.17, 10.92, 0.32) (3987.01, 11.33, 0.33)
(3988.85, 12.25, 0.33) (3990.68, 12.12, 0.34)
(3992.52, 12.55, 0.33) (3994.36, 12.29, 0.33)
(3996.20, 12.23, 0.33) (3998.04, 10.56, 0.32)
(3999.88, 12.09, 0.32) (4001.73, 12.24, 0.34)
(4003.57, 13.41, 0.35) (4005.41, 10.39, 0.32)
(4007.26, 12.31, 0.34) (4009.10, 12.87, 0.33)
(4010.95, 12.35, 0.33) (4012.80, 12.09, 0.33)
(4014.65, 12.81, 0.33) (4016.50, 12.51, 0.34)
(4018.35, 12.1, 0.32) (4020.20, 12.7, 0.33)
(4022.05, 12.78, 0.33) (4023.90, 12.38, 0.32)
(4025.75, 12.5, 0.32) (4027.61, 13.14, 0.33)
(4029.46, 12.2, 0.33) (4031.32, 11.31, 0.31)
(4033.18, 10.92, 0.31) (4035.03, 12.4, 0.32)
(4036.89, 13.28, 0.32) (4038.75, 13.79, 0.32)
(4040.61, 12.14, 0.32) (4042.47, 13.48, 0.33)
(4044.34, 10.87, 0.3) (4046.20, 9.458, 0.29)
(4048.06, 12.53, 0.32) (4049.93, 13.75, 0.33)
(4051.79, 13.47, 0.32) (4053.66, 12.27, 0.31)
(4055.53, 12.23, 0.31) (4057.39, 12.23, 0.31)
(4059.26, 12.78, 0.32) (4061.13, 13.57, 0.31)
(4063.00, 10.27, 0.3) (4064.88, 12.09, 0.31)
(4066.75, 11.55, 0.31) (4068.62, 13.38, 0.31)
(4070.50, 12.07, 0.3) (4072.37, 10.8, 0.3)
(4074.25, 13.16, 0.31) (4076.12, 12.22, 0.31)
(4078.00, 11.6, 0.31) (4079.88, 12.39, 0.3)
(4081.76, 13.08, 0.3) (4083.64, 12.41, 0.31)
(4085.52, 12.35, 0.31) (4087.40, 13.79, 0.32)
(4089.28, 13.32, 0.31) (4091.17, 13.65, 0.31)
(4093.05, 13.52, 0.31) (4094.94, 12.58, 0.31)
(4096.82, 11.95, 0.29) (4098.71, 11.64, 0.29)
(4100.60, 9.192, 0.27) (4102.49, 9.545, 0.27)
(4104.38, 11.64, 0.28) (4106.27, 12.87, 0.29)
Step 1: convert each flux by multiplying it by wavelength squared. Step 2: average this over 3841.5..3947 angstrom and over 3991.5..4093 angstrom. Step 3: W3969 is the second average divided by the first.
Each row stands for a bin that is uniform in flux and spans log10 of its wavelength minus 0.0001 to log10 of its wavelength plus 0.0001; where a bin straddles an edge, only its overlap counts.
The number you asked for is 1.52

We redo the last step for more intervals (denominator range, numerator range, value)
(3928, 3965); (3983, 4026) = 1.72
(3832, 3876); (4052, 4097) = 1.58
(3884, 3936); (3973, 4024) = 1.47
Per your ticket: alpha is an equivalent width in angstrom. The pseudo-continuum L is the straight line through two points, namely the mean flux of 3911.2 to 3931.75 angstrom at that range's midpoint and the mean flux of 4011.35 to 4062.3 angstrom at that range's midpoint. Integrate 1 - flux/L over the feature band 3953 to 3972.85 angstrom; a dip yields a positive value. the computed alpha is 5.7 angstrom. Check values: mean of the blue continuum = 8.44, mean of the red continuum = 12.4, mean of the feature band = 6.96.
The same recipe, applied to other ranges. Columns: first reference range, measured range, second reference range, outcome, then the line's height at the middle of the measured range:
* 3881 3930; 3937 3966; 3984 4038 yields 5.6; 10.5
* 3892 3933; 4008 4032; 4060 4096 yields -2.6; 11.2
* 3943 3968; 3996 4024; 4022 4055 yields -3.0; 11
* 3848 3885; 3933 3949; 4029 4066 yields 6.6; 10.8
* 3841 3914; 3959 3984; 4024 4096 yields 8.2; 11.1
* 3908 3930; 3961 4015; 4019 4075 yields 4.6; 10.9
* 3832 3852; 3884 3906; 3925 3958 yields -4.7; 7.46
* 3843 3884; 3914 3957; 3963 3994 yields 7.2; 9.22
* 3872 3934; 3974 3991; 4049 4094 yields -0.4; 10.6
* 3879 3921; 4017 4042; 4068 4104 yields -2.2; 11.4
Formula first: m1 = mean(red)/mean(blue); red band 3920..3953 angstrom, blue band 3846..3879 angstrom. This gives 0.71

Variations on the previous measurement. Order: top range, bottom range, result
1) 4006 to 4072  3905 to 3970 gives 1.59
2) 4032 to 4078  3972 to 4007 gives 1.10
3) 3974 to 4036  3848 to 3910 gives 1.24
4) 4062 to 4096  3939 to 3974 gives 1.62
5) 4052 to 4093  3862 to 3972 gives 1.48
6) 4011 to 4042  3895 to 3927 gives 1.29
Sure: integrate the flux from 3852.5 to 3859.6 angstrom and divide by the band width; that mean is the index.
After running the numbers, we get 9.37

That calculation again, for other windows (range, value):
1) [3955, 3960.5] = 10.4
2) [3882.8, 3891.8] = 8.44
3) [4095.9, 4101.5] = 10.9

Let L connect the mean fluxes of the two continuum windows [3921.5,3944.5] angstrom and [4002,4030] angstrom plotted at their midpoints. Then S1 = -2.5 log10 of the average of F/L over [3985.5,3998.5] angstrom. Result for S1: -0.137 mag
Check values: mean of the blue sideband 5.75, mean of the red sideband 12.4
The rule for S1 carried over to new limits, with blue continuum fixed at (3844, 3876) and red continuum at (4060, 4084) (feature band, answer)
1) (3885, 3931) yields 0.16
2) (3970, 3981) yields 0.30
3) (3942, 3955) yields 0.15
